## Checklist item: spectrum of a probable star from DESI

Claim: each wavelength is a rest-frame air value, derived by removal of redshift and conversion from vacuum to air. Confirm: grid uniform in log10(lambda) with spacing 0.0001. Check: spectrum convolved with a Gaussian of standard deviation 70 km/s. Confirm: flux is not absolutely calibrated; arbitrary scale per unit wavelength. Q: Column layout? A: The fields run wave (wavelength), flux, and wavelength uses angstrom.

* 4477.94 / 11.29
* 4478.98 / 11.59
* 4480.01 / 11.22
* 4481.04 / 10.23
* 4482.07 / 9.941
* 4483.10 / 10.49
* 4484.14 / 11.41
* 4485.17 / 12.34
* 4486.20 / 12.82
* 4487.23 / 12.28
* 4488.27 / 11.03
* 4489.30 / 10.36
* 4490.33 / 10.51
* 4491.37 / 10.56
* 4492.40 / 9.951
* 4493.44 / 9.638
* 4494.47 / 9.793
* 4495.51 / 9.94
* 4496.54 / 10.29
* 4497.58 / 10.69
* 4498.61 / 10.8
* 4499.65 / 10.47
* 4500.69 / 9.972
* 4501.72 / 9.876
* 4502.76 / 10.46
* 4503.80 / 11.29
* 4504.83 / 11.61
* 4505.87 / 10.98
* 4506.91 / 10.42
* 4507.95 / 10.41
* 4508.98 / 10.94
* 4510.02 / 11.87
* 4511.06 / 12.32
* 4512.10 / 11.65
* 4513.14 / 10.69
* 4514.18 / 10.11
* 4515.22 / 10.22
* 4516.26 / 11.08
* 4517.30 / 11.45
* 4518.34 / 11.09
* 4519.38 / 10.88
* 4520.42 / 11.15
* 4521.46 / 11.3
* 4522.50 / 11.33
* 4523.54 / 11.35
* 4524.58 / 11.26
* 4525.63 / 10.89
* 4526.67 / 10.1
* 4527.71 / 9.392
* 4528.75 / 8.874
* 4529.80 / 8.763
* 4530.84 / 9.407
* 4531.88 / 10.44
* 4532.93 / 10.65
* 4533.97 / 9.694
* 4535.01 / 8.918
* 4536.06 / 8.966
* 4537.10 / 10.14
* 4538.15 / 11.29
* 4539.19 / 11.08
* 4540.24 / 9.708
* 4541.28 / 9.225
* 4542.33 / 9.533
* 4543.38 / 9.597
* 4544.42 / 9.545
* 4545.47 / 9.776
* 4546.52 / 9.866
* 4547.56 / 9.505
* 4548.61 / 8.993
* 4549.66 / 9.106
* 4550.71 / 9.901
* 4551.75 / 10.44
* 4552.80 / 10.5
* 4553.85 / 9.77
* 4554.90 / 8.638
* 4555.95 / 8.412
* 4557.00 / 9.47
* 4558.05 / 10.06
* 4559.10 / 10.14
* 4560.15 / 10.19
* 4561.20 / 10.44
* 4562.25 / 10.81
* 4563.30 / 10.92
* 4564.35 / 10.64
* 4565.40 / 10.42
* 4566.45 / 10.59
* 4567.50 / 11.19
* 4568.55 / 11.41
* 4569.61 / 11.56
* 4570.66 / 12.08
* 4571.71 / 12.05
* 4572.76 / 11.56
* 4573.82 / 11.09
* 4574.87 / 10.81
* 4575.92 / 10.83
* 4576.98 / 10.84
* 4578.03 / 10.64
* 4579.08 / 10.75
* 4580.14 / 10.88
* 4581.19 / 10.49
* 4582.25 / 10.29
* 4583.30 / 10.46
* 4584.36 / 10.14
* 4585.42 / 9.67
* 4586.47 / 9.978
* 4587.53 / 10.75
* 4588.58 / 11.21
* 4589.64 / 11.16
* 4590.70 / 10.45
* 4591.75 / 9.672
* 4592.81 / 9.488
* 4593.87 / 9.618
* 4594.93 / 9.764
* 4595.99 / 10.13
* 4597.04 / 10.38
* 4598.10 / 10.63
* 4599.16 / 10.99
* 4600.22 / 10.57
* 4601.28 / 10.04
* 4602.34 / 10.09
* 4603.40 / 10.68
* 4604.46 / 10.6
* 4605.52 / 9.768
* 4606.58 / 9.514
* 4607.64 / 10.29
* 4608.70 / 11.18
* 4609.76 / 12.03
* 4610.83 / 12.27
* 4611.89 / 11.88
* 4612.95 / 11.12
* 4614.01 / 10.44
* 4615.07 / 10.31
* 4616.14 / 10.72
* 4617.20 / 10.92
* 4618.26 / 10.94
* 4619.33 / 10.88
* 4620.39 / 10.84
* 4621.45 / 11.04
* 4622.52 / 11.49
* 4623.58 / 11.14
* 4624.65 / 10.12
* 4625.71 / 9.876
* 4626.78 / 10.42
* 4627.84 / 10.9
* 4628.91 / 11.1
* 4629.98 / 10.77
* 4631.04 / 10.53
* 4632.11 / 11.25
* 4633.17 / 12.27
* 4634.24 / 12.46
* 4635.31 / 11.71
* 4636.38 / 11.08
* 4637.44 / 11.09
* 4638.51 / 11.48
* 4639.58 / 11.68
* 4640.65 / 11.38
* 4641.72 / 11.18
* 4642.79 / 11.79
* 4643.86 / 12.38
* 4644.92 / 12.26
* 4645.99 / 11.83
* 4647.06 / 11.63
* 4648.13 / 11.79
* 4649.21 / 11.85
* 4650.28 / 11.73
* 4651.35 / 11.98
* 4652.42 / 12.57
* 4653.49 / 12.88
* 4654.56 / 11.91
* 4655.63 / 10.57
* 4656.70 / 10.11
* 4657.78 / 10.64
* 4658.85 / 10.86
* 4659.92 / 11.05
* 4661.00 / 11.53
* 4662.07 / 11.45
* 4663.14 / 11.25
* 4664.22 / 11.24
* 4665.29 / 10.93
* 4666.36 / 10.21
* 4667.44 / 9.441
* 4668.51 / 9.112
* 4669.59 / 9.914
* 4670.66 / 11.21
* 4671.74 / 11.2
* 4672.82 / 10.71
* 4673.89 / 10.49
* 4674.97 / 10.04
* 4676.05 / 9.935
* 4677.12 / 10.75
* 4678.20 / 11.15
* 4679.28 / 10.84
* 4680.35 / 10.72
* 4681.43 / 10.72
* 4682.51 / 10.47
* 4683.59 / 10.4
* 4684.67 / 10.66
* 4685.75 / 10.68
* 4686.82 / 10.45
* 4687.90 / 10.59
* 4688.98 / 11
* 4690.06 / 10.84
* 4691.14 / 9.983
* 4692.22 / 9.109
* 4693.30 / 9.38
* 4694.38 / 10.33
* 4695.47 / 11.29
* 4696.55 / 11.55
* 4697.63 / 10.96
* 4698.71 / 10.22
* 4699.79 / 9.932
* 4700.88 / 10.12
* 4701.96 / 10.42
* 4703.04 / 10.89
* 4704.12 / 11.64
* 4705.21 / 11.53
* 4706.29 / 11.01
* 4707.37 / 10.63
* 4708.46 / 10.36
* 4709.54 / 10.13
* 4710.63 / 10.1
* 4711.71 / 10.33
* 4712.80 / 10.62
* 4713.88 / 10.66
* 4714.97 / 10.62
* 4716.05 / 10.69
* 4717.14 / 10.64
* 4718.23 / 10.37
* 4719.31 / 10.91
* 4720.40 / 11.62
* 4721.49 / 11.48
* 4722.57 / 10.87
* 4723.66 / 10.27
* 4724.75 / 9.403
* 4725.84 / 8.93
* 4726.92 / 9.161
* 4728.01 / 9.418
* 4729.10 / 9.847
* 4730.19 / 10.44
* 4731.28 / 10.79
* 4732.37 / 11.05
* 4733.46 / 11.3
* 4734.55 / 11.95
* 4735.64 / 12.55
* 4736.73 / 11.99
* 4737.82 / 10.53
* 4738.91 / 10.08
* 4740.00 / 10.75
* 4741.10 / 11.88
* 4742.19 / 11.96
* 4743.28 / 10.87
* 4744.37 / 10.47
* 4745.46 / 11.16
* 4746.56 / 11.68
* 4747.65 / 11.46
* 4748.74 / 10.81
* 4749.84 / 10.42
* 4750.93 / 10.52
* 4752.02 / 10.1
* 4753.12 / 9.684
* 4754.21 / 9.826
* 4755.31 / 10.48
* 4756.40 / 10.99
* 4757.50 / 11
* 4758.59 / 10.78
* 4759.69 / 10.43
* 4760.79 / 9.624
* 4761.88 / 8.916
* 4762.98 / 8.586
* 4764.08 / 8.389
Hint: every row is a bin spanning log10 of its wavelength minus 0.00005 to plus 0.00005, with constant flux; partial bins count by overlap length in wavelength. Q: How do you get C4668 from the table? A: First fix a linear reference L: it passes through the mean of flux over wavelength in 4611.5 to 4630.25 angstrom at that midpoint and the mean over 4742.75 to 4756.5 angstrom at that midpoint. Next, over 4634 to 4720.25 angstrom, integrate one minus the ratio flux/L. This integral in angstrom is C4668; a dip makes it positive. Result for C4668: -1.25 angstrom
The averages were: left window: 10.8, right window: 10.6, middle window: 10.9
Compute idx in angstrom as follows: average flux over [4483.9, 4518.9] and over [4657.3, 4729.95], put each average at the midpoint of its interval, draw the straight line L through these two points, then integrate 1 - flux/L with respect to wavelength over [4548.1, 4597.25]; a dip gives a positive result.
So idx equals 1.5 angstrom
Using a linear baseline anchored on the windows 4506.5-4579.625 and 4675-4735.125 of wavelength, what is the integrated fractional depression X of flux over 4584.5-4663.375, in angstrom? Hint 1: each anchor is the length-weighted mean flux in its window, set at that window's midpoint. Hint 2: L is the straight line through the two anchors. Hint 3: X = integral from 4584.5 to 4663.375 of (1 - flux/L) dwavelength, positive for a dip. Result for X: -3.9 angstrom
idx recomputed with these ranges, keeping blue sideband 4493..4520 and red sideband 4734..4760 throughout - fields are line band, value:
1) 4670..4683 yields 0.2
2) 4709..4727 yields 0.8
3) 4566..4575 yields -0.5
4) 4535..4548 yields 1.1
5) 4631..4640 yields -0.6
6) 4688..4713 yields 0.8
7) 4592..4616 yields 0.6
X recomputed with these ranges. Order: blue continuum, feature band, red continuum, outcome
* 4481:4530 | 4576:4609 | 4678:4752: 1.12 angstrom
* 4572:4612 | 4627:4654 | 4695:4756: -2.63 angstrom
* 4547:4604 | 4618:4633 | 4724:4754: -0.50 angstrom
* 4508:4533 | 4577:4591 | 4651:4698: 0.24 angstrom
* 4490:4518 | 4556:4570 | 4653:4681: 0.24 angstrom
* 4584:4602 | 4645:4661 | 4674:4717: -1.70 angstrom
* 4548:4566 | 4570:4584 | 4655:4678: -1.28 angstrom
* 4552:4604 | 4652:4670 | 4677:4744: -0.56 angstrom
